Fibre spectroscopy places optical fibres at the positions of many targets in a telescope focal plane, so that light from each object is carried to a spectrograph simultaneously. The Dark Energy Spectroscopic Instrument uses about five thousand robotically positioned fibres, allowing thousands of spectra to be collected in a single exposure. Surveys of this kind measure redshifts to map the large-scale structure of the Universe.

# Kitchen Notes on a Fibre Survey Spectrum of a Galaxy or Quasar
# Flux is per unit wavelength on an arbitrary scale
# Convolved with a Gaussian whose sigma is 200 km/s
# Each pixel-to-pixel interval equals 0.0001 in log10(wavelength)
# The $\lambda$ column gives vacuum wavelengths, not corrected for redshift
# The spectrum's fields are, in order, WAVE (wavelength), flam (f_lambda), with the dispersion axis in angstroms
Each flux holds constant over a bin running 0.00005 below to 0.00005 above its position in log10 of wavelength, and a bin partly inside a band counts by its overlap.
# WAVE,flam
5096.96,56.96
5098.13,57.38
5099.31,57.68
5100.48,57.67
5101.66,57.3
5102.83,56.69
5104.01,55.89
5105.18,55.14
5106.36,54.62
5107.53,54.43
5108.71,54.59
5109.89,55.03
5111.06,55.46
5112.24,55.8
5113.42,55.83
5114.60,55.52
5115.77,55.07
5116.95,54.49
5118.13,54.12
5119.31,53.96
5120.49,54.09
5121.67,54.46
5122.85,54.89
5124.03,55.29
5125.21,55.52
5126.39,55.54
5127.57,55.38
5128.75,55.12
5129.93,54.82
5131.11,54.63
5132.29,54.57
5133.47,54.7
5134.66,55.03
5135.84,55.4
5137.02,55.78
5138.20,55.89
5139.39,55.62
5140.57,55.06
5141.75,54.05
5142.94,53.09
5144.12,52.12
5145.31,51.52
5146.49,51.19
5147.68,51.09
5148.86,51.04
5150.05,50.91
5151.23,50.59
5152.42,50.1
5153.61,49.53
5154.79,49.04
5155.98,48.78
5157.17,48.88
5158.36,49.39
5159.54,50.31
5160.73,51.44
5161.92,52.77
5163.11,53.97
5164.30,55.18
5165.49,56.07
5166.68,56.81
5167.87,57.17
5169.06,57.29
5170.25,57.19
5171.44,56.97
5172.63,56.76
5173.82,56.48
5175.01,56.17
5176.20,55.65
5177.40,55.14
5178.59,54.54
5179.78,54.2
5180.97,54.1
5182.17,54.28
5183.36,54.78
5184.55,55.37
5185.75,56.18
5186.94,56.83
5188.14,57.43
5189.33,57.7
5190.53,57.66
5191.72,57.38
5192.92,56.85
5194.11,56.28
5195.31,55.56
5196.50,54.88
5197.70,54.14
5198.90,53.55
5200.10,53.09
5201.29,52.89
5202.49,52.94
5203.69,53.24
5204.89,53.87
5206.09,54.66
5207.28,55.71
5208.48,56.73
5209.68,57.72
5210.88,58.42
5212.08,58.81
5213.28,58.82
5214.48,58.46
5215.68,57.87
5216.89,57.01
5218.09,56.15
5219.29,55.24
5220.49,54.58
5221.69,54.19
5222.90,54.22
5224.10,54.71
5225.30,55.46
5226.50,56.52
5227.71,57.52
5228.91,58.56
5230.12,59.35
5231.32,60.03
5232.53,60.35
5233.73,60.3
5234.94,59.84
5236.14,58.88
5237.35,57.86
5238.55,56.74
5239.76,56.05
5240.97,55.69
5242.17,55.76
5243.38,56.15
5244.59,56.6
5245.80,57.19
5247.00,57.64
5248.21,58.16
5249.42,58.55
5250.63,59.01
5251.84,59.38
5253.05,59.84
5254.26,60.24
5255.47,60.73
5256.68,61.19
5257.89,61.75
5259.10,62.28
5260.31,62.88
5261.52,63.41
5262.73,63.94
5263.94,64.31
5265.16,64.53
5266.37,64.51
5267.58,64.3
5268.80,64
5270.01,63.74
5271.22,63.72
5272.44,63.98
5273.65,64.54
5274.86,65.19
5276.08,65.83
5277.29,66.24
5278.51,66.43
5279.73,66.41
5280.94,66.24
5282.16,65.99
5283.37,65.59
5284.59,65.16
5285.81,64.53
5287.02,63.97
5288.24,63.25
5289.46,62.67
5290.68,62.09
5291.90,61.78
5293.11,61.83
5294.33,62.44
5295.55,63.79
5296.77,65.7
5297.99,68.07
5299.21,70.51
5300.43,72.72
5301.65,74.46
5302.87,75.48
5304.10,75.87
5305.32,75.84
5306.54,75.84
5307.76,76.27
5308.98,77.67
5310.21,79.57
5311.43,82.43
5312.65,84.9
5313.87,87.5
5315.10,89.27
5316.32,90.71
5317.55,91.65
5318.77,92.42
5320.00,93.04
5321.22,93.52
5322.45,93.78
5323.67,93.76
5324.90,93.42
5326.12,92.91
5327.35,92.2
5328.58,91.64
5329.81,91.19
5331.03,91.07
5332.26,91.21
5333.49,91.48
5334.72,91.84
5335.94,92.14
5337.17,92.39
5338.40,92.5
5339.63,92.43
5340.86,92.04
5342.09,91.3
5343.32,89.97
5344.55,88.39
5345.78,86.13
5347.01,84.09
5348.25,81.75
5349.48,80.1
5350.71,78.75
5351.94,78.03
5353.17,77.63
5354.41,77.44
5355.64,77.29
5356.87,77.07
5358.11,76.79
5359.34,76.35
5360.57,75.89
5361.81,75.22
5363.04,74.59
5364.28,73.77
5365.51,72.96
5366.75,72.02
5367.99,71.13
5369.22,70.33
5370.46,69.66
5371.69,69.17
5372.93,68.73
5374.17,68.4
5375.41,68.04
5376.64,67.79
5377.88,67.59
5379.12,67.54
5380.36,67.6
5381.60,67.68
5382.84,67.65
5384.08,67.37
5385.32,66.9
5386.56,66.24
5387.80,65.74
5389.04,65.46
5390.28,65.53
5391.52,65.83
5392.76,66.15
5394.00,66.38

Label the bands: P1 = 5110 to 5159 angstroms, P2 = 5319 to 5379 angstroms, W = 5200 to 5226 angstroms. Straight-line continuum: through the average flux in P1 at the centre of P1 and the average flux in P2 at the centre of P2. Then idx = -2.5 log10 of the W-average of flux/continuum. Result 0.15 mag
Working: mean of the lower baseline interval 53.5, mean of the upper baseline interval 82.2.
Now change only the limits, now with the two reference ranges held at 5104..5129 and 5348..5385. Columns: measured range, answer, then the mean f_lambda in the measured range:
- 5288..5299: 0.06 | 63.8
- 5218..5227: 0.14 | 55.1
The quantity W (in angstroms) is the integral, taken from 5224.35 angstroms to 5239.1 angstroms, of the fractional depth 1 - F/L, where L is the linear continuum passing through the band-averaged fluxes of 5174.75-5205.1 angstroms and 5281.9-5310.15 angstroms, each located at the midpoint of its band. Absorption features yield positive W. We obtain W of 0.5 angstroms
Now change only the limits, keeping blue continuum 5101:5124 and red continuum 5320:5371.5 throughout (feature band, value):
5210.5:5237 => 4.4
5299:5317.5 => -0.1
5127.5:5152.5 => 2.1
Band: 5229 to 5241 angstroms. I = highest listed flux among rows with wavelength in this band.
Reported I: 60.35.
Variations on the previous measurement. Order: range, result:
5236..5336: 93.78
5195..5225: 58.82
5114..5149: 55.89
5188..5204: 57.7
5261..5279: 66.43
